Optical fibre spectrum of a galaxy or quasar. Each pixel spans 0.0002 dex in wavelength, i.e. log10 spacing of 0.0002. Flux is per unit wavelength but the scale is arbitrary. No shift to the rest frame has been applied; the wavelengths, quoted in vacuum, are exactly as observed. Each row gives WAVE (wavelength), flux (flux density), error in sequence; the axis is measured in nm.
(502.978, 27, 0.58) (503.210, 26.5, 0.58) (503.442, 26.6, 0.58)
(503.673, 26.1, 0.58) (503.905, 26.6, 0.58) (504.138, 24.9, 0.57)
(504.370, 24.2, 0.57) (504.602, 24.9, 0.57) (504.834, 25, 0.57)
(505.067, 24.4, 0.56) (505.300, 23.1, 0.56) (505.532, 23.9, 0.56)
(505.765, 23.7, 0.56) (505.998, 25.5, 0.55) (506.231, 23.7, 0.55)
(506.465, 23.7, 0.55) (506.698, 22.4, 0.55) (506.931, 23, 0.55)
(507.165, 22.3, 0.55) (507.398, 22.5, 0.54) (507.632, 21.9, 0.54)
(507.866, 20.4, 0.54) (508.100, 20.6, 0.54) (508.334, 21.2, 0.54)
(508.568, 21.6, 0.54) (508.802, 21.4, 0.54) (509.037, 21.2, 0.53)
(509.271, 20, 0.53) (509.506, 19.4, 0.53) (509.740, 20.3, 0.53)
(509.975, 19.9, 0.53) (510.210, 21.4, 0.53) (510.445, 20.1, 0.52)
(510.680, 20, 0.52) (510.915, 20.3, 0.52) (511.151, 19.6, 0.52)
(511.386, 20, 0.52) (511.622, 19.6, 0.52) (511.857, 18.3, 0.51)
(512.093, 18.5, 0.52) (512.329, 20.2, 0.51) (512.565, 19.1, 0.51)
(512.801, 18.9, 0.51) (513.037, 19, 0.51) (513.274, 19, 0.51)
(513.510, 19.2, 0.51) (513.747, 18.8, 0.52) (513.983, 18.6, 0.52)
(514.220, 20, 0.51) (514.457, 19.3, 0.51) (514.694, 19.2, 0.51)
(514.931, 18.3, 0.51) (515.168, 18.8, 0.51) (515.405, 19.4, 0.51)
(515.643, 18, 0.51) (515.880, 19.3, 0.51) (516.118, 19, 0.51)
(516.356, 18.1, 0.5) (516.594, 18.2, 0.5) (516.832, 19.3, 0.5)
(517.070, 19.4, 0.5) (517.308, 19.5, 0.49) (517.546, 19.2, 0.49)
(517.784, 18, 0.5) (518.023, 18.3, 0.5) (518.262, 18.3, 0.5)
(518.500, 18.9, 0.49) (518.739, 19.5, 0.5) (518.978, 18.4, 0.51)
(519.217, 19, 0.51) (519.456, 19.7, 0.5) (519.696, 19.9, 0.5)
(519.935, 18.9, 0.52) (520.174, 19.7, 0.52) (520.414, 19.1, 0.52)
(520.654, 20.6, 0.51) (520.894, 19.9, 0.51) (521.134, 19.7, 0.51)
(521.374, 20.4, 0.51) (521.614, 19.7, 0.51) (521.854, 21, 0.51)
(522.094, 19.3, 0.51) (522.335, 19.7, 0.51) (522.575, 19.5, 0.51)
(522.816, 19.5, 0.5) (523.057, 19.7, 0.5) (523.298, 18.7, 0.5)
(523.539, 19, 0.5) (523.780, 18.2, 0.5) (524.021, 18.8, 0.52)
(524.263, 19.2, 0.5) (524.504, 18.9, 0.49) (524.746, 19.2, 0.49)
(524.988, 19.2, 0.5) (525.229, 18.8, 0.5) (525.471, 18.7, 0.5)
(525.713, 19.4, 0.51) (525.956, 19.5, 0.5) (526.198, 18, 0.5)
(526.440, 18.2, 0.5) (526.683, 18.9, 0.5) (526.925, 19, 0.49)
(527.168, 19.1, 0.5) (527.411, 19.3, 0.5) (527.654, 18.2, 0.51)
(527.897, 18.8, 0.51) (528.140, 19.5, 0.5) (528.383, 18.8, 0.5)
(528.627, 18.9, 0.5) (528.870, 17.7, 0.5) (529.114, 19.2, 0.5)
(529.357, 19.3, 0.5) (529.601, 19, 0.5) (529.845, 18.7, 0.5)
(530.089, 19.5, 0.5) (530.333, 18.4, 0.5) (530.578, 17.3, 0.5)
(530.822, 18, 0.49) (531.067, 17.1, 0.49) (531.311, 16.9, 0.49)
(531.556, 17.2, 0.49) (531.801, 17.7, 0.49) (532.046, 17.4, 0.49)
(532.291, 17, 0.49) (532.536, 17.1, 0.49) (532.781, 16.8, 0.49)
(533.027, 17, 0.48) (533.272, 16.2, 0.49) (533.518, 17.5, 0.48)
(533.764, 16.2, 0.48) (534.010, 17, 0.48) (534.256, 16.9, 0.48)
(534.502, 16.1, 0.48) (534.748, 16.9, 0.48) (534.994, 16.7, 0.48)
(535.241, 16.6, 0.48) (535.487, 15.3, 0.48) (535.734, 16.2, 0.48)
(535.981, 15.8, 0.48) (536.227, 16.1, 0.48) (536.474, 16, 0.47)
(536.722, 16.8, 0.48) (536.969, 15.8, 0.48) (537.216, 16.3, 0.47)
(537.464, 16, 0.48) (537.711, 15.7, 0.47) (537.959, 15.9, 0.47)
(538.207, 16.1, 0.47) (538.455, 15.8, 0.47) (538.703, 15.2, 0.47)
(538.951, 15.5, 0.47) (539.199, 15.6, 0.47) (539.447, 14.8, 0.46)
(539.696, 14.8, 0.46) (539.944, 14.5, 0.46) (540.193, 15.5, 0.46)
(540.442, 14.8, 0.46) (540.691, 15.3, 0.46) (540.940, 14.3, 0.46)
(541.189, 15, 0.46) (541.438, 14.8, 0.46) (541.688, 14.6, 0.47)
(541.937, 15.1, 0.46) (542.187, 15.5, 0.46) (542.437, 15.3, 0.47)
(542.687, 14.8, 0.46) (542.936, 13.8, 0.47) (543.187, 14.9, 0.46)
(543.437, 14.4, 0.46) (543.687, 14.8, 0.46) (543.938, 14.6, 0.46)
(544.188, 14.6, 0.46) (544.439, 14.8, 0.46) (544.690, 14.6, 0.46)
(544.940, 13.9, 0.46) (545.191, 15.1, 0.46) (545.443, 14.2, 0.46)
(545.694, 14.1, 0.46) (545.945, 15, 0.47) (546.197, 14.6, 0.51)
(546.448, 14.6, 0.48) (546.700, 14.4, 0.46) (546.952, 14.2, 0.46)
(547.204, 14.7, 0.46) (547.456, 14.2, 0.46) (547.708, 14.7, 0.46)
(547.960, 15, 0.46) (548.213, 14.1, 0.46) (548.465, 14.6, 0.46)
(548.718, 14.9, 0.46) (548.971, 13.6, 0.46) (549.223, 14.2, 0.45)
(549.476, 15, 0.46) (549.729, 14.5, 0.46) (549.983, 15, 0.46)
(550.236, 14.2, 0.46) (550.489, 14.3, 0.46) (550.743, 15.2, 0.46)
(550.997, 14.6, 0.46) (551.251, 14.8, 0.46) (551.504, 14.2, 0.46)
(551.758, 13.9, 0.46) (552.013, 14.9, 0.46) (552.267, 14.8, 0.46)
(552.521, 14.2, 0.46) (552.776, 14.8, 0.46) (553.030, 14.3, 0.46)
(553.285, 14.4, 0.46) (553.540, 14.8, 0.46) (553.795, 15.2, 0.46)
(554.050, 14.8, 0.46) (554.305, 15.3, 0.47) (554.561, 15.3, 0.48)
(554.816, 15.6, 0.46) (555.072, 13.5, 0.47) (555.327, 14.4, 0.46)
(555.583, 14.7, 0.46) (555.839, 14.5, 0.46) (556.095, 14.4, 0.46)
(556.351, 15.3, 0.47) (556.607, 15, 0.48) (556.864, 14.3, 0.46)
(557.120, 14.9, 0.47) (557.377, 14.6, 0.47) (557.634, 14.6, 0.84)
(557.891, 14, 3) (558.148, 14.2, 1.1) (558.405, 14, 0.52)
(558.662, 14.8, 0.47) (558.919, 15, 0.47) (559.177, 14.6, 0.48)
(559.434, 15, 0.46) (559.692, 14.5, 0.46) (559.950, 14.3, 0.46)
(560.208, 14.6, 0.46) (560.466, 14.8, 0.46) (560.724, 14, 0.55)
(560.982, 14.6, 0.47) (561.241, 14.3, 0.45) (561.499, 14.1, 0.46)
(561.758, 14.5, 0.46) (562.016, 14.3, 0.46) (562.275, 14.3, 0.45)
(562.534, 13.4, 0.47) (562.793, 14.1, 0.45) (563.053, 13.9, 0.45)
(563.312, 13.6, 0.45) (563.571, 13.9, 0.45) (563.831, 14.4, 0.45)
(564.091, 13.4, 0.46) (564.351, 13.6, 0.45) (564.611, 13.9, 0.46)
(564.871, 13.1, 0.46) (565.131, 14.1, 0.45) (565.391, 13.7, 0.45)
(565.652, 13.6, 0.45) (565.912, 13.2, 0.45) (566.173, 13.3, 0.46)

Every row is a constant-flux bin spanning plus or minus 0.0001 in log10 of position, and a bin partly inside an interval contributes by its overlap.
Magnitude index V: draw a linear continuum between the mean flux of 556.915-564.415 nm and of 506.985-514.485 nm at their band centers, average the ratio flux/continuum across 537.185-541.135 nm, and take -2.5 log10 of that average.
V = 0.10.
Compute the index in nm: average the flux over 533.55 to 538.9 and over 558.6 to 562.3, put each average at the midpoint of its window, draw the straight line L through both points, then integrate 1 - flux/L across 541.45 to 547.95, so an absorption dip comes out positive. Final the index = 0.40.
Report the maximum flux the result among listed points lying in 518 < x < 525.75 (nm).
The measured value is 21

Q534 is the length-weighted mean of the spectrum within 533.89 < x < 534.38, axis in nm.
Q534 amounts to 17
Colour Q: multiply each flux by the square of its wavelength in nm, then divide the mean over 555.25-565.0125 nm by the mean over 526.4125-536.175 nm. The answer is 0.90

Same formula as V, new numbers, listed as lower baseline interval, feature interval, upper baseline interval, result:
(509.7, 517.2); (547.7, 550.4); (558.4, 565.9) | 0.072 mag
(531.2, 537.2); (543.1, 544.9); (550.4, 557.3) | 0.073 mag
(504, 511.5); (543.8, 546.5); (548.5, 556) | 0.090 mag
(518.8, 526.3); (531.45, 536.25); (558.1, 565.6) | 0.073 mag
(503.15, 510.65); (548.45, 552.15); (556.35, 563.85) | 0.101 mag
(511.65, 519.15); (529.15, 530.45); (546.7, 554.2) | -0.113 mag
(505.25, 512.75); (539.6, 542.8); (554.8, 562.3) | 0.130 mag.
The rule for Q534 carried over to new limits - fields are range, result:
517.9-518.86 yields 18.7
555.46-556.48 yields 14.7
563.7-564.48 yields 13.8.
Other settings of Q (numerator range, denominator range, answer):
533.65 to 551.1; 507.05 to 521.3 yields 0.86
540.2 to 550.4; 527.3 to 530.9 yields 0.83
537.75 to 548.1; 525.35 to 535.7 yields 0.87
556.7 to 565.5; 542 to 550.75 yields 1.03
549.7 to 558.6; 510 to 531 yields 0.87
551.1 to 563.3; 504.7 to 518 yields 0.85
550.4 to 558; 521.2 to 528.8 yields 0.85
